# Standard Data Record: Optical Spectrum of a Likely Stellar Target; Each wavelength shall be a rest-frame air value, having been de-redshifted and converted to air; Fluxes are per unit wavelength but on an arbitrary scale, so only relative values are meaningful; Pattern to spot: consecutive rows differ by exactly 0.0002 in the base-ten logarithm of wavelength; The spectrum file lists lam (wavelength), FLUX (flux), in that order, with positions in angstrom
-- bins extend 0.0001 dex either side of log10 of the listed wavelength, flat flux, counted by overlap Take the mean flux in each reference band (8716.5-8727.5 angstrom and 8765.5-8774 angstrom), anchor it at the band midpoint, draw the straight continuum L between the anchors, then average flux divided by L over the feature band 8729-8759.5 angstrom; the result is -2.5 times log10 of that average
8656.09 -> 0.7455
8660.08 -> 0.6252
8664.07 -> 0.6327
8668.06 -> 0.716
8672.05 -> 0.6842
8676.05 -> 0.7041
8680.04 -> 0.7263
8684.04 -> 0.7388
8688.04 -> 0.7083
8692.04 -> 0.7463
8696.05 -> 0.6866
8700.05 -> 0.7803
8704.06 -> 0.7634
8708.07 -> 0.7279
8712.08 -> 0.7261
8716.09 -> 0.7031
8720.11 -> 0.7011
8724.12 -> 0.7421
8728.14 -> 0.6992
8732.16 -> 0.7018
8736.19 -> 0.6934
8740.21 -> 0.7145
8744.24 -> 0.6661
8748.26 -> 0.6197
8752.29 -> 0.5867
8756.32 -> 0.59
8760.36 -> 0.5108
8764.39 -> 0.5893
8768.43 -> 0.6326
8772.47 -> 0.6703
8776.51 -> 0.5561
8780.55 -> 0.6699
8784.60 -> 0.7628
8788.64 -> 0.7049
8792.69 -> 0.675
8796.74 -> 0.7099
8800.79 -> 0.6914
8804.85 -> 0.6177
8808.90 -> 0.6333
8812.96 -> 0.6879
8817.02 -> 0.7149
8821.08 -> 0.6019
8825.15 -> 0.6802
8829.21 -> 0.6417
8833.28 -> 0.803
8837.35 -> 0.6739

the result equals 0.05 mag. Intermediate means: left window 0.716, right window 0.643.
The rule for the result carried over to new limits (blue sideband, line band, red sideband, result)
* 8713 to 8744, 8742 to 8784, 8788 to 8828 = 0.13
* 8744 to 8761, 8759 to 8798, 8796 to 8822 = -0.04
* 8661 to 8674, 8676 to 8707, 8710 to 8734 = -0.07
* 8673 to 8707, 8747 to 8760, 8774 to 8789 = 0.17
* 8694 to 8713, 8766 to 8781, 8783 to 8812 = 0.12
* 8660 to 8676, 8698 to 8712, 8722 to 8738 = -0.09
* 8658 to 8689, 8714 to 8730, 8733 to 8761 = -0.09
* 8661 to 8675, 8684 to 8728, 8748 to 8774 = -0.13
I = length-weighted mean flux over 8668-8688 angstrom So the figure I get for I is 0.713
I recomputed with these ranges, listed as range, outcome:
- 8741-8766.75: 0.6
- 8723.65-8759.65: 0.659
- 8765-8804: 0.67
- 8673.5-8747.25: 0.717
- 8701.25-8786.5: 0.669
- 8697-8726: 0.733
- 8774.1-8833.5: 0.673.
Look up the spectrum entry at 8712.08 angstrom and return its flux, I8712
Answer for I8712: 0.7261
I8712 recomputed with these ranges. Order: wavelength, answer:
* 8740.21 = 0.7145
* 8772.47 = 0.6703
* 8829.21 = 0.6417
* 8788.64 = 0.7049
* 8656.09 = 0.7455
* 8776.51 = 0.5561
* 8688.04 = 0.7083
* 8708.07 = 0.7279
